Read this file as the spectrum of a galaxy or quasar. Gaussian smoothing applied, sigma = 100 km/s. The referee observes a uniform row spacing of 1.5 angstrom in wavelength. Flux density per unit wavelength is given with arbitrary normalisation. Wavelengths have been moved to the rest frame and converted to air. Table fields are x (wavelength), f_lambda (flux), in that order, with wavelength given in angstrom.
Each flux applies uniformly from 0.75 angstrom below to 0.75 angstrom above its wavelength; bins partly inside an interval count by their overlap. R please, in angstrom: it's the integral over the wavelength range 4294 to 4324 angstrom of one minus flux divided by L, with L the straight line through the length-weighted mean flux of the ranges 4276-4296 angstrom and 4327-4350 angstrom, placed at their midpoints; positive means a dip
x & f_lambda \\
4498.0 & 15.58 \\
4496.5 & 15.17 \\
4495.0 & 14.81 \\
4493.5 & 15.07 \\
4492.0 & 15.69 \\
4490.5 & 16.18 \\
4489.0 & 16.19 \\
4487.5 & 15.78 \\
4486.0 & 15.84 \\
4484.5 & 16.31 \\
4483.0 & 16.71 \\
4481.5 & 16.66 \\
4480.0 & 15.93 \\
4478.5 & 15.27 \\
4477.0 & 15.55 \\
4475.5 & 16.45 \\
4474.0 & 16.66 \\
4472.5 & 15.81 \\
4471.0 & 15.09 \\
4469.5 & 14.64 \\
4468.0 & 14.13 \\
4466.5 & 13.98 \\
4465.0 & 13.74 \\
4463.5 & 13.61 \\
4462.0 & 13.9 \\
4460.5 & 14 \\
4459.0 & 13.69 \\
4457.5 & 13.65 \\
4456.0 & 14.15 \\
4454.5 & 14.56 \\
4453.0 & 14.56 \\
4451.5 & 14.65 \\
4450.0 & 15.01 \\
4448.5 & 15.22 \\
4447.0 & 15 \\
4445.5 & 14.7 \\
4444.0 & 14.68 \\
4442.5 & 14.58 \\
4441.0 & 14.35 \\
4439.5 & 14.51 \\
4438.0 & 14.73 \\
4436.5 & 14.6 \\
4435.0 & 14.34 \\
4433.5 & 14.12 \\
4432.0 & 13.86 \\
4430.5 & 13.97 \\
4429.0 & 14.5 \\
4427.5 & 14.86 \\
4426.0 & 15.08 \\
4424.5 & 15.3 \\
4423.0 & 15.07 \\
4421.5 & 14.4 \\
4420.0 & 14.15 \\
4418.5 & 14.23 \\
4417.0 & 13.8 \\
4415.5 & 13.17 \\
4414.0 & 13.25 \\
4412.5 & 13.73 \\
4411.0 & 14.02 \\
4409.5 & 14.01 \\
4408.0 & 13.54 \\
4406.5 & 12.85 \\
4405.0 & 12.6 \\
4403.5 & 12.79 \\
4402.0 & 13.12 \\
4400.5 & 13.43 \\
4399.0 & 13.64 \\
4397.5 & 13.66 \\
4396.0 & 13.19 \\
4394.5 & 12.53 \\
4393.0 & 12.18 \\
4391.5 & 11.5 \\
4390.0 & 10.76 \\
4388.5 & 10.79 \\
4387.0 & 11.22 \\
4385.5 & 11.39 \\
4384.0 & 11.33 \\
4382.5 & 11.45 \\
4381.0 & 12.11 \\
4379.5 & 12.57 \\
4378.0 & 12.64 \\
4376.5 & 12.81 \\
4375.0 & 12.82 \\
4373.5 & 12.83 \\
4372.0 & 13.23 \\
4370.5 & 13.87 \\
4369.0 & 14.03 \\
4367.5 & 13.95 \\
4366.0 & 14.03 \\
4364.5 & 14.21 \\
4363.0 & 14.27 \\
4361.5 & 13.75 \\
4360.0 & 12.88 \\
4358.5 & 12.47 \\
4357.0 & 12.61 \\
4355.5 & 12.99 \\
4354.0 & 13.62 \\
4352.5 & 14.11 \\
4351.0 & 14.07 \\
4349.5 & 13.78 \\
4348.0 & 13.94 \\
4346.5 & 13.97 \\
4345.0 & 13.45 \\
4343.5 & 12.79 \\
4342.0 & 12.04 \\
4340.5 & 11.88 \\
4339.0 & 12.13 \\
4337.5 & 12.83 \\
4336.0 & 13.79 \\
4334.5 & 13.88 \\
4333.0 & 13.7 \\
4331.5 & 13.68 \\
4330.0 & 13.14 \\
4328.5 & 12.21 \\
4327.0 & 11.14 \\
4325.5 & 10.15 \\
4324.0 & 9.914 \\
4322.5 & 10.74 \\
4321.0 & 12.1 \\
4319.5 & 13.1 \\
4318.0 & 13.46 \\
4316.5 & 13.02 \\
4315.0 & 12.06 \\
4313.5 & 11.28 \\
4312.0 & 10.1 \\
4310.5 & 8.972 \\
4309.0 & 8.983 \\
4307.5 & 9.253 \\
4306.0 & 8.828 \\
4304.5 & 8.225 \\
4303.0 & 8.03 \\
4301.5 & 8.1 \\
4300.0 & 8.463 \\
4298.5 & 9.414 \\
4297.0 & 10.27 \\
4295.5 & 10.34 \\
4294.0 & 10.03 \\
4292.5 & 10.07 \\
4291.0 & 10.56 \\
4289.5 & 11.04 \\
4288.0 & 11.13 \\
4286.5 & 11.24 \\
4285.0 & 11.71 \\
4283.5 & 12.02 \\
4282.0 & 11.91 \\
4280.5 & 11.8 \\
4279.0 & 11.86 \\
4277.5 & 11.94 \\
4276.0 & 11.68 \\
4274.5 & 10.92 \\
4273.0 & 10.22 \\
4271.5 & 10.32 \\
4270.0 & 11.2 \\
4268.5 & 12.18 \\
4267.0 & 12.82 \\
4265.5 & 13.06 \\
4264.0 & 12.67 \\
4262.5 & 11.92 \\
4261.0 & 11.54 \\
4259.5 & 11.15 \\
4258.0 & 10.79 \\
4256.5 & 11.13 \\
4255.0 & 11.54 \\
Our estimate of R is 4.5 angstrom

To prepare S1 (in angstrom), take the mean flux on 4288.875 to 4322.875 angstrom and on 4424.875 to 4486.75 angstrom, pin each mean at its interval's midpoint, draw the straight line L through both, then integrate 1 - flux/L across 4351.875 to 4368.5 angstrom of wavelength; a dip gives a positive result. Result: -2.3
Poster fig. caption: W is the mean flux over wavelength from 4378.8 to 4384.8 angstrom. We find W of 11.9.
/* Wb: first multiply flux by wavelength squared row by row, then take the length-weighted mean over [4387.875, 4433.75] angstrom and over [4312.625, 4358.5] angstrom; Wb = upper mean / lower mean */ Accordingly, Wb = 1.10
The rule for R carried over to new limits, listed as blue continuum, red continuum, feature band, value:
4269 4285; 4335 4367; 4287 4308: 4.14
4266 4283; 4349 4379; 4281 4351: 5.96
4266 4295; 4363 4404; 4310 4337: -0.38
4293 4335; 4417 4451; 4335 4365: -3.40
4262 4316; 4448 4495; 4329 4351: -2.41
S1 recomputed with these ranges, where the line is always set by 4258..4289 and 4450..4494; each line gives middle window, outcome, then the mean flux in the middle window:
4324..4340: 0.18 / 12.5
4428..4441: 0.11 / 14.3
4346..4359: -0.50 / 13.5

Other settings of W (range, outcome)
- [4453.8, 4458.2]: 14.1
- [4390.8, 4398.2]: 12.6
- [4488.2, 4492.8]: 16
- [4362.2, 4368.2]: 14.1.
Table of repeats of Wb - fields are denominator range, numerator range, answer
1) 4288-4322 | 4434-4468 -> 1.49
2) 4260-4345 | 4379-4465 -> 1.27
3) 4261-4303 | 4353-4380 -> 1.26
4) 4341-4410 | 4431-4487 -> 1.19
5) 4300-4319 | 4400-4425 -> 1.44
